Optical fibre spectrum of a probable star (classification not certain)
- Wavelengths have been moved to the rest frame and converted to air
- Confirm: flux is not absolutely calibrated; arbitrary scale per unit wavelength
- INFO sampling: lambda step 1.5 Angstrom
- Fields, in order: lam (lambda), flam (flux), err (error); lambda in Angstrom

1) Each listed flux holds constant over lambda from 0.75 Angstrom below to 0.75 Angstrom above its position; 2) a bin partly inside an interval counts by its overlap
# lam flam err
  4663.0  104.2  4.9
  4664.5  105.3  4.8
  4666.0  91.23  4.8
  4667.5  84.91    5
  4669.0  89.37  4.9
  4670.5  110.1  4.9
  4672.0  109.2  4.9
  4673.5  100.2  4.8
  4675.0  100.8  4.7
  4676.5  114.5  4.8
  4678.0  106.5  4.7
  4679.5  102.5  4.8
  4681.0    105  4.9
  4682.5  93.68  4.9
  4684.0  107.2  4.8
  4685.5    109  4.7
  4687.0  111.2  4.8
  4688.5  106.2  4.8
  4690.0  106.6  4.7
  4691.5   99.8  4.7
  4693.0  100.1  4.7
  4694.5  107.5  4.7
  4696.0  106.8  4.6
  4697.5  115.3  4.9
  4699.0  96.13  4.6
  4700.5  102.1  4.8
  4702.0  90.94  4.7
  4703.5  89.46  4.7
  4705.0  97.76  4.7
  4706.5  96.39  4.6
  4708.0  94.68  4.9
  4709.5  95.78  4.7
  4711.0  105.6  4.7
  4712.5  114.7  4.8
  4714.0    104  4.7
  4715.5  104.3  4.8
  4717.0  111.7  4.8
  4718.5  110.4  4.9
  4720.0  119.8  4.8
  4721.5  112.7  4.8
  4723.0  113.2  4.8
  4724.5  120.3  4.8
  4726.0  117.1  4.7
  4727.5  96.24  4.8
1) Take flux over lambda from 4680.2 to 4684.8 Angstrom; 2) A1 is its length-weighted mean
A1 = 102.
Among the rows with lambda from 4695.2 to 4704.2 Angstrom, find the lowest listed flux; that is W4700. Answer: 89.46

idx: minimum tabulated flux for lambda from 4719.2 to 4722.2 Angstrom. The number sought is 112.7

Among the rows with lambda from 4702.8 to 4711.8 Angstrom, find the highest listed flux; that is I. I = 105.6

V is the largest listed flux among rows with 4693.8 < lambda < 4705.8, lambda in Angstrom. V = 115.3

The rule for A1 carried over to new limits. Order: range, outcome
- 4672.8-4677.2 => 105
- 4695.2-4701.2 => 105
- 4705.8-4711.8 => 98.3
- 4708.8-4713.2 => 105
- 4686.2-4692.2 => 106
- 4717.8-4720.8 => 115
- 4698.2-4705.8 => 95.4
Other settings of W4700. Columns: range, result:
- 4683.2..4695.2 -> 99.8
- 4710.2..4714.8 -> 104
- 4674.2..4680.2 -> 100.8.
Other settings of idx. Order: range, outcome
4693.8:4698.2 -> 106.8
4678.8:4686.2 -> 93.68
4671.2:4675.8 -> 100.2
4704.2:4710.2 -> 94.68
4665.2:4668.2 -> 84.91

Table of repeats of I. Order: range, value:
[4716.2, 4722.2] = 119.8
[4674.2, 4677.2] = 114.5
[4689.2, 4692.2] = 106.6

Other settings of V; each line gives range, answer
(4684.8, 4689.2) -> 111.2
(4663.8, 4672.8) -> 110.1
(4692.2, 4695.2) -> 107.5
